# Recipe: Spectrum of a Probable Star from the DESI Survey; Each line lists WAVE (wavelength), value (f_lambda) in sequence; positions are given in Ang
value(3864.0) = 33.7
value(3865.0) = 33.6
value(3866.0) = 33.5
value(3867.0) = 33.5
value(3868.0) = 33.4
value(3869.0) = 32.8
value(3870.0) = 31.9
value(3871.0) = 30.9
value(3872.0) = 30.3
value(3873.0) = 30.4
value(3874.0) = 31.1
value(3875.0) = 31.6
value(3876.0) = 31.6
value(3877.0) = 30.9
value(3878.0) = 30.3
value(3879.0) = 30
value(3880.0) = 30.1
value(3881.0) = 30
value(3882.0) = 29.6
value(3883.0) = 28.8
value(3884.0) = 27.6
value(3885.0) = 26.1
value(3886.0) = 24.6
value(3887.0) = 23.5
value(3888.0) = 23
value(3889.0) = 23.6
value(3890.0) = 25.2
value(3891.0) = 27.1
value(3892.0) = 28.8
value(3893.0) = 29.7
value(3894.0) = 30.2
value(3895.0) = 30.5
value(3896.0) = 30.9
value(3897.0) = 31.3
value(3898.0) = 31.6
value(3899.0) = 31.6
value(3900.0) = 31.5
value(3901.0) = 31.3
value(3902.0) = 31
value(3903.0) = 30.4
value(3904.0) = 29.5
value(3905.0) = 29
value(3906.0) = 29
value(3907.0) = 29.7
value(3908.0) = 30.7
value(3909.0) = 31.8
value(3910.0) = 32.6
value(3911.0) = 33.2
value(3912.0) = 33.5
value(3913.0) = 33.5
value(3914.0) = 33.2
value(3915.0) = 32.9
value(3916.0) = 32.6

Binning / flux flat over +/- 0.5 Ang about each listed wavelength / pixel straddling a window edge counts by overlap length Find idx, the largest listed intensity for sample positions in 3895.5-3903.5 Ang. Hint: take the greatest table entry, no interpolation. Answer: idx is 31.6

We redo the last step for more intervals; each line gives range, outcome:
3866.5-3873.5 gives 33.5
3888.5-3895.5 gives 30.5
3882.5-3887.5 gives 28.8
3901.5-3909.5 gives 31.8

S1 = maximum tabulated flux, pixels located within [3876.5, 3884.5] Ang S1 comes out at 30.9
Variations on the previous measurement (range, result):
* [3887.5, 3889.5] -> 23.6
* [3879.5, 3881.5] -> 30.1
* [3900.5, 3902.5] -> 31.3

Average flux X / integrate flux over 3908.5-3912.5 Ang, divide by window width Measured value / 32.8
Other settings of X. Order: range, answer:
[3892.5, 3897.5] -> 30.5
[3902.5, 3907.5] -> 29.5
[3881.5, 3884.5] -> 28.7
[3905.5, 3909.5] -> 30.3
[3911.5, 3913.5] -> 33.5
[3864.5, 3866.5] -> 33.5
